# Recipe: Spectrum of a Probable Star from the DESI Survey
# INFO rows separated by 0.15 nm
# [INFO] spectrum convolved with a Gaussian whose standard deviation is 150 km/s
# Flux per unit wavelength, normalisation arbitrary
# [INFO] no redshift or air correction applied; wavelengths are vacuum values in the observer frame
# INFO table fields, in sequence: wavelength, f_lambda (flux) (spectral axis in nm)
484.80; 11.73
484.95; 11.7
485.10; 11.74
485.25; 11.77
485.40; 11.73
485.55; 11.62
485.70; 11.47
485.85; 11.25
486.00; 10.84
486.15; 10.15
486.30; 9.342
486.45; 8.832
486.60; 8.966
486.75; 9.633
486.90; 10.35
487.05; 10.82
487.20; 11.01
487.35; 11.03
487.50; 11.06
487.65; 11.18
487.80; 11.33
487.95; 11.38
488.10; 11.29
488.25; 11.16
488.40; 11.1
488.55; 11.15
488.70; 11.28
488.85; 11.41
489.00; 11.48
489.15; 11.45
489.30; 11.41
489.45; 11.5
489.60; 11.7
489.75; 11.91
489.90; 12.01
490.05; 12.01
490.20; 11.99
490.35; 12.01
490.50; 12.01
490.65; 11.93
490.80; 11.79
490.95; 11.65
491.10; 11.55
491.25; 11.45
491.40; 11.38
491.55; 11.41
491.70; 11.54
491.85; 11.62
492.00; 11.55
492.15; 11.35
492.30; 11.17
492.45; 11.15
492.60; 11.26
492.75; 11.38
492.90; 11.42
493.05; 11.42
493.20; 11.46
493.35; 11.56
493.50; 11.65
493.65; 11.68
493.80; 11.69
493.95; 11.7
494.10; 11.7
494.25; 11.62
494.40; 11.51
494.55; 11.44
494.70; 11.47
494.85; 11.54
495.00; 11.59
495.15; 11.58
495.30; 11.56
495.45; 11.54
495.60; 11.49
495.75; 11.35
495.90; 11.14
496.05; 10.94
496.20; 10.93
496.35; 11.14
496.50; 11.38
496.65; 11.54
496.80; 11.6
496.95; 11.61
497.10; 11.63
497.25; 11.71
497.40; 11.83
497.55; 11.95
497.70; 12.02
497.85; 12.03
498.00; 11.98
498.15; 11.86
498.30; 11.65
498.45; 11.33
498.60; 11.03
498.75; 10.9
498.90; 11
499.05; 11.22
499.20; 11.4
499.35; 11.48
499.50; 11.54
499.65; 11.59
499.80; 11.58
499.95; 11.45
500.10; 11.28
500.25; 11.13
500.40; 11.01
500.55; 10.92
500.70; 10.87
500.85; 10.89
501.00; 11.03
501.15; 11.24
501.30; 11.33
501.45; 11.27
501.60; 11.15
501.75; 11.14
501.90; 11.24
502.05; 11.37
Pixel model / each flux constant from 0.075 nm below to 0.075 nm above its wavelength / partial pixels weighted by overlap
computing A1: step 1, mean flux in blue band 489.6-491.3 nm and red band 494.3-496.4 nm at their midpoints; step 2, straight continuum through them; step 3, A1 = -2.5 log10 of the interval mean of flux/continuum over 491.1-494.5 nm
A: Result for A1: 0.01 mag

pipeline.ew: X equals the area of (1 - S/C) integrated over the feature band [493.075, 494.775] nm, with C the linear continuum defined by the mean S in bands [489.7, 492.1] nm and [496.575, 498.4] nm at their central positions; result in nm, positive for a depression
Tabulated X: 0.024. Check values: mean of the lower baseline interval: 11.7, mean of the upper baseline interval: 11.8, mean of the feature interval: 11.6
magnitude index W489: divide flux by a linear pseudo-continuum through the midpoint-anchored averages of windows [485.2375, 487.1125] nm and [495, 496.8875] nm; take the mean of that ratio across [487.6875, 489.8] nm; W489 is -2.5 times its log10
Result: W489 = -0.07 mag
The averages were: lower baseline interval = 10.5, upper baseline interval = 11.4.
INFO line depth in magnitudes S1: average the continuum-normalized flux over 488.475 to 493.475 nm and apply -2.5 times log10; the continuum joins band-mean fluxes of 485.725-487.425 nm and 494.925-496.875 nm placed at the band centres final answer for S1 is -0.08 mag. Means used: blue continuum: 10.2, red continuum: 11.4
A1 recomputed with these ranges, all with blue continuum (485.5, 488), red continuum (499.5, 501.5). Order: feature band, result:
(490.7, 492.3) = -0.07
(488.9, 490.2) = -0.10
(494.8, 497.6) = -0.04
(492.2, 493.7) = -0.05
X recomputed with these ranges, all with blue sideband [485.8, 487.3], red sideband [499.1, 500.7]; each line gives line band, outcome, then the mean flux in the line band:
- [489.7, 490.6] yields -0.13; 12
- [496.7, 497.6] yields -0.05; 11.7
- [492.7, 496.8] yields -0.23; 11.5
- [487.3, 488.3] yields -0.10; 11.2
